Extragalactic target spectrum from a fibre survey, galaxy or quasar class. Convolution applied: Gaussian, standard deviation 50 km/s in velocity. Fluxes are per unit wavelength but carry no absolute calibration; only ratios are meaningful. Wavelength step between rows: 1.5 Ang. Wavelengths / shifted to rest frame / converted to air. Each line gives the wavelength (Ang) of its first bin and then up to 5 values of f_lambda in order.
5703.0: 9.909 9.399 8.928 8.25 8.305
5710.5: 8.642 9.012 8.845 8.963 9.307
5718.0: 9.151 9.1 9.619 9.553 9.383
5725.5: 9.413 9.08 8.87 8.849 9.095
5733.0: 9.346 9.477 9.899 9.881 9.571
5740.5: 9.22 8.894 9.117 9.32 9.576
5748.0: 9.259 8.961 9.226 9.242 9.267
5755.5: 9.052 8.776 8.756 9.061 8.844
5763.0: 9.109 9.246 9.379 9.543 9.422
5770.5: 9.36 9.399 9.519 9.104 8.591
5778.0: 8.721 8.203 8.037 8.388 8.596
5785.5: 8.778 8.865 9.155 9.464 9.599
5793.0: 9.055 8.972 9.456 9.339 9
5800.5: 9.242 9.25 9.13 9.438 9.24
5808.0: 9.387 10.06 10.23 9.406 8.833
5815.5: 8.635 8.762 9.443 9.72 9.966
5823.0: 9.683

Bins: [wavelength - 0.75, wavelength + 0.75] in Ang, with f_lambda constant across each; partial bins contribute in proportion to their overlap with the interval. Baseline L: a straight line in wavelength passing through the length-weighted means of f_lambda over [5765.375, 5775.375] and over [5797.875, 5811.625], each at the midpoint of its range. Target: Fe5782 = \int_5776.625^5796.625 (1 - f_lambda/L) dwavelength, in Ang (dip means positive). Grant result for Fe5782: 1.2 Ang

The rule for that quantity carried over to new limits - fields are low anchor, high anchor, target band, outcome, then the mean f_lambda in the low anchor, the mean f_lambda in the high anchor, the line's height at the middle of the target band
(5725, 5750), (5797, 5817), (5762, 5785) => 0.8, 9.29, 9.3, 9.29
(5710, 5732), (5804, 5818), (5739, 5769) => 0.1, 9.13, 9.33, 9.2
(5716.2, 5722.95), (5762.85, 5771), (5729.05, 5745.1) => 0.0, 9.34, 9.36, 9.35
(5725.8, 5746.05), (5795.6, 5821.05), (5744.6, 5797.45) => 1.4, 9.29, 9.33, 9.31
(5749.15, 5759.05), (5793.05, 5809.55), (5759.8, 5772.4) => -0.2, 9.05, 9.28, 9.11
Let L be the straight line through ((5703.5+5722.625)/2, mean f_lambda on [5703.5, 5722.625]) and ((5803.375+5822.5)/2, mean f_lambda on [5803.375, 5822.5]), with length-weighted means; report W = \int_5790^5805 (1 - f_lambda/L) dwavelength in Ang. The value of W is 0.2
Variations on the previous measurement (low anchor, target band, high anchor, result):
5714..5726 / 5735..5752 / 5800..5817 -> -0.1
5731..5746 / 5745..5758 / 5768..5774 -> 0.3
